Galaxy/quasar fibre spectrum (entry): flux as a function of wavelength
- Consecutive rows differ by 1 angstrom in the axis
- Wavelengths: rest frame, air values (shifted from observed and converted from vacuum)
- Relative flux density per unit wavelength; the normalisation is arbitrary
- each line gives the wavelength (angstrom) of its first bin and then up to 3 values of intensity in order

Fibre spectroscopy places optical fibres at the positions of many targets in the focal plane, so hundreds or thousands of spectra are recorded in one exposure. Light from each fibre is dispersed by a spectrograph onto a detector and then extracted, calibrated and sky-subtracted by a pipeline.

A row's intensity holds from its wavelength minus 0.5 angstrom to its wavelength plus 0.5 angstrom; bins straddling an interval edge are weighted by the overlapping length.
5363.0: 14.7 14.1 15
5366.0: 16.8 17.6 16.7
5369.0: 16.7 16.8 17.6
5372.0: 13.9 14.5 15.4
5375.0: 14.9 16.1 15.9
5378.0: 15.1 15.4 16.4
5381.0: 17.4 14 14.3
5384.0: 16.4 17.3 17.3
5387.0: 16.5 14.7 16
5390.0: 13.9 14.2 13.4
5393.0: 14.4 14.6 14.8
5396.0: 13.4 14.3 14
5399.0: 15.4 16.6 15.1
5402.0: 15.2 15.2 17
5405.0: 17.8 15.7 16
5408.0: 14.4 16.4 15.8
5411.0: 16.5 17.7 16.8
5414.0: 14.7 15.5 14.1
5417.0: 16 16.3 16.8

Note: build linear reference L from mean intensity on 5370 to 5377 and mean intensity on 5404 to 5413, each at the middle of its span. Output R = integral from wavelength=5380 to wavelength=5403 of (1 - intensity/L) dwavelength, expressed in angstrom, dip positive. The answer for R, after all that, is 1.1 angstrom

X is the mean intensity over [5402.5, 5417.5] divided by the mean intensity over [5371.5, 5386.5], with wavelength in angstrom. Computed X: 1.02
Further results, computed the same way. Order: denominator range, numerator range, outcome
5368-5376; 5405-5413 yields 1.03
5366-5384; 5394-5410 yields 0.97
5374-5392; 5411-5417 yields 1.02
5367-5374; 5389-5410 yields 0.94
